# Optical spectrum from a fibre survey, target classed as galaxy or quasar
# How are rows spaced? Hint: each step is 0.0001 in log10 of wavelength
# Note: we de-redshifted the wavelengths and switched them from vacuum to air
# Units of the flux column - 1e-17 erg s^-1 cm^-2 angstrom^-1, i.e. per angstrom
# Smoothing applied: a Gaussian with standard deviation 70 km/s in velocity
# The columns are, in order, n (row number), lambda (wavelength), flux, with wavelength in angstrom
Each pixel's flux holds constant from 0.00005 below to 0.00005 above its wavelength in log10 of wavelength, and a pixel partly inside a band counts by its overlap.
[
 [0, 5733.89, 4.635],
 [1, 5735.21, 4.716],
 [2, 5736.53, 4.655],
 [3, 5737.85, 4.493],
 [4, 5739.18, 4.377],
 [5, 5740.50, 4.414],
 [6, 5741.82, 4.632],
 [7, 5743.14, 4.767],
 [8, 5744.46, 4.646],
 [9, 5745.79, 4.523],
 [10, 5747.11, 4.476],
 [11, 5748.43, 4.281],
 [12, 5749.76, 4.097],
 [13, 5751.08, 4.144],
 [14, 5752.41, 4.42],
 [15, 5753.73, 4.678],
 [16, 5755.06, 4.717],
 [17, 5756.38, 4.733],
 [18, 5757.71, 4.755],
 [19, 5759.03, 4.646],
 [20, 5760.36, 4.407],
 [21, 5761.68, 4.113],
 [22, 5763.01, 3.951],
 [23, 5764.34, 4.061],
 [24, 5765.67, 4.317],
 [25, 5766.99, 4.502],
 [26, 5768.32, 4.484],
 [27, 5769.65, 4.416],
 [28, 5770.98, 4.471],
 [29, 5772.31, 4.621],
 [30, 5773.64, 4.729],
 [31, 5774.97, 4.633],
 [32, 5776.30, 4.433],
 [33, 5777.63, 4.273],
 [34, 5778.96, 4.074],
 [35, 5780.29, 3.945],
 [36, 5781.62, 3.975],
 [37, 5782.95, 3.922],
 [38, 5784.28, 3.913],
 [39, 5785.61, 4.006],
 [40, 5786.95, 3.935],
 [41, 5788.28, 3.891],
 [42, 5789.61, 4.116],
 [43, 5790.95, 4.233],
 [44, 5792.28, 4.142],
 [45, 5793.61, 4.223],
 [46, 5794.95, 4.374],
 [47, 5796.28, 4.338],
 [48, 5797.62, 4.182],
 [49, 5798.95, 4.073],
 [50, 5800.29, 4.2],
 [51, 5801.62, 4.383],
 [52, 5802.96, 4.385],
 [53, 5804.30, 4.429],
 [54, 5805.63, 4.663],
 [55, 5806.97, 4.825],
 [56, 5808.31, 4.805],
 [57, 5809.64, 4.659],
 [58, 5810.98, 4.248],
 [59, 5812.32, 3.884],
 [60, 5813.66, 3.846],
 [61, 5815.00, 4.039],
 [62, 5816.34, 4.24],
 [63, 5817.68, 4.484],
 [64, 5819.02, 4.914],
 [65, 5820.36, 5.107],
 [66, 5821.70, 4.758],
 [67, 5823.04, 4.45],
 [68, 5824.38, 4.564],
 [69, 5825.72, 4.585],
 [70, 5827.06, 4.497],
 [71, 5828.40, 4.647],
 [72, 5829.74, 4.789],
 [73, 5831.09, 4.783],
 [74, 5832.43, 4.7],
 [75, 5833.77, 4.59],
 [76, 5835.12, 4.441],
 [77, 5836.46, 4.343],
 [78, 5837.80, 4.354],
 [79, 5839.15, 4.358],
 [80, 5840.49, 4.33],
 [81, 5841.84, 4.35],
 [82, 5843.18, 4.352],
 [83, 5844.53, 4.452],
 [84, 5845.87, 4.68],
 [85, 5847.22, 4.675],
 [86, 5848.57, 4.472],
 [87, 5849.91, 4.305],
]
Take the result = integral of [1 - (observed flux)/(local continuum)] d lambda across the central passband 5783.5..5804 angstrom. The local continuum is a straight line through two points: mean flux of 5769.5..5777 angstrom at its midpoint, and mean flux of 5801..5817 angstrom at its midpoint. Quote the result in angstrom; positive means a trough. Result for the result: 1.3 angstrom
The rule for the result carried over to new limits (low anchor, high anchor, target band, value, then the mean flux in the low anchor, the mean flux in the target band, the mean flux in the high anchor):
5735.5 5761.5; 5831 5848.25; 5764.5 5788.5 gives 1.3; 4.51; 4.25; 4.48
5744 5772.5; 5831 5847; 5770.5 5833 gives 1.1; 4.42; 4.37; 4.47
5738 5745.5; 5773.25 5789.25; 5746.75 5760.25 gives -0.2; 4.56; 4.49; 4.13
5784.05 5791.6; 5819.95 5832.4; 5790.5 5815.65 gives -0.2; 4.02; 4.31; 4.68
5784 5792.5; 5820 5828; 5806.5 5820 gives 0.2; 4.03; 4.4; 4.65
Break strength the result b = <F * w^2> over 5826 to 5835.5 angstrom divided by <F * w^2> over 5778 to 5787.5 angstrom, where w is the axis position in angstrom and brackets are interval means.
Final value 1.19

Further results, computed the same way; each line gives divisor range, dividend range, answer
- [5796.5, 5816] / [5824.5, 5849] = 1.06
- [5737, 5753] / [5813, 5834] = 1.06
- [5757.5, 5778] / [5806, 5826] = 1.03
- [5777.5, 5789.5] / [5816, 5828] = 1.18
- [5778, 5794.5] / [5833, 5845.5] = 1.11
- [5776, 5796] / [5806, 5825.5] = 1.11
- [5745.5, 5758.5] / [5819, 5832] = 1.07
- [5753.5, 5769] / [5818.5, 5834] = 1.08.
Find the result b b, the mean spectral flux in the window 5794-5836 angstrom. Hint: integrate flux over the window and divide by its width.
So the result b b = 4.48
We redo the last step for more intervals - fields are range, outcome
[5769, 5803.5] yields 4.23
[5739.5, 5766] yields 4.44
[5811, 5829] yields 4.45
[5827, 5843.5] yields 4.51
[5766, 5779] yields 4.48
